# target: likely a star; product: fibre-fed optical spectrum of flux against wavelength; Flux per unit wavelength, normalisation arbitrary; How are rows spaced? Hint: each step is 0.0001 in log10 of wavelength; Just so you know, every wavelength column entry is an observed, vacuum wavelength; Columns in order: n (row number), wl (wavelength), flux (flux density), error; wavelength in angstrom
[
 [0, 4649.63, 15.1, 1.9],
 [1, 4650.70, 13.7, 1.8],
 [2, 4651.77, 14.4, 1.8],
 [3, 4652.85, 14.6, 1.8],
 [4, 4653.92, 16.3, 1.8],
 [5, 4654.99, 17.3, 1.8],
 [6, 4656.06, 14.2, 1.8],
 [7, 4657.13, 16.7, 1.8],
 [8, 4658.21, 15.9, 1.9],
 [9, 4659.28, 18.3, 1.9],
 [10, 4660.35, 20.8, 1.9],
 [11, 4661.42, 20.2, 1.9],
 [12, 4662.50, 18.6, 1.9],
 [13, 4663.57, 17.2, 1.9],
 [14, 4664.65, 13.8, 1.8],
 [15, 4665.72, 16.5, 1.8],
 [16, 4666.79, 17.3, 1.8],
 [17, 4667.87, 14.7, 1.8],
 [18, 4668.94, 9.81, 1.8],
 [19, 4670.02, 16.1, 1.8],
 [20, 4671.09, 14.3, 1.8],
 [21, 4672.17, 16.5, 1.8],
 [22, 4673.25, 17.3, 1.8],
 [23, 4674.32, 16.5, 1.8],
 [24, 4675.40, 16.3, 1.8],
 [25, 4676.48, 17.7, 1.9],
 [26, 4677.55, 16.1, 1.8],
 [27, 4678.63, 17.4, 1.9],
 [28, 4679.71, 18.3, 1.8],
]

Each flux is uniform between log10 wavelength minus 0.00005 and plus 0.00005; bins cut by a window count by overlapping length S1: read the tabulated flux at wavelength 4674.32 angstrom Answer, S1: 16.5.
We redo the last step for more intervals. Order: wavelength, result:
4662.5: 18.6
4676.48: 17.7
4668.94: 9.81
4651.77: 14.4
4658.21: 15.9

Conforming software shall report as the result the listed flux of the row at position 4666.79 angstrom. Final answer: 17.3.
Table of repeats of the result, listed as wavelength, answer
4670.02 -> 16.1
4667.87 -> 14.7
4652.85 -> 14.6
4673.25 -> 17.3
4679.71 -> 18.3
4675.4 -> 16.3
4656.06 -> 14.2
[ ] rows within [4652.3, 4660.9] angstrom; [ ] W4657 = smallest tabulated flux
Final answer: 14.2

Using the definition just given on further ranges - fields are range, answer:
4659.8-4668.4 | 13.8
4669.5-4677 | 14.3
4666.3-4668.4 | 14.7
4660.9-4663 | 18.6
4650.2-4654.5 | 13.7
